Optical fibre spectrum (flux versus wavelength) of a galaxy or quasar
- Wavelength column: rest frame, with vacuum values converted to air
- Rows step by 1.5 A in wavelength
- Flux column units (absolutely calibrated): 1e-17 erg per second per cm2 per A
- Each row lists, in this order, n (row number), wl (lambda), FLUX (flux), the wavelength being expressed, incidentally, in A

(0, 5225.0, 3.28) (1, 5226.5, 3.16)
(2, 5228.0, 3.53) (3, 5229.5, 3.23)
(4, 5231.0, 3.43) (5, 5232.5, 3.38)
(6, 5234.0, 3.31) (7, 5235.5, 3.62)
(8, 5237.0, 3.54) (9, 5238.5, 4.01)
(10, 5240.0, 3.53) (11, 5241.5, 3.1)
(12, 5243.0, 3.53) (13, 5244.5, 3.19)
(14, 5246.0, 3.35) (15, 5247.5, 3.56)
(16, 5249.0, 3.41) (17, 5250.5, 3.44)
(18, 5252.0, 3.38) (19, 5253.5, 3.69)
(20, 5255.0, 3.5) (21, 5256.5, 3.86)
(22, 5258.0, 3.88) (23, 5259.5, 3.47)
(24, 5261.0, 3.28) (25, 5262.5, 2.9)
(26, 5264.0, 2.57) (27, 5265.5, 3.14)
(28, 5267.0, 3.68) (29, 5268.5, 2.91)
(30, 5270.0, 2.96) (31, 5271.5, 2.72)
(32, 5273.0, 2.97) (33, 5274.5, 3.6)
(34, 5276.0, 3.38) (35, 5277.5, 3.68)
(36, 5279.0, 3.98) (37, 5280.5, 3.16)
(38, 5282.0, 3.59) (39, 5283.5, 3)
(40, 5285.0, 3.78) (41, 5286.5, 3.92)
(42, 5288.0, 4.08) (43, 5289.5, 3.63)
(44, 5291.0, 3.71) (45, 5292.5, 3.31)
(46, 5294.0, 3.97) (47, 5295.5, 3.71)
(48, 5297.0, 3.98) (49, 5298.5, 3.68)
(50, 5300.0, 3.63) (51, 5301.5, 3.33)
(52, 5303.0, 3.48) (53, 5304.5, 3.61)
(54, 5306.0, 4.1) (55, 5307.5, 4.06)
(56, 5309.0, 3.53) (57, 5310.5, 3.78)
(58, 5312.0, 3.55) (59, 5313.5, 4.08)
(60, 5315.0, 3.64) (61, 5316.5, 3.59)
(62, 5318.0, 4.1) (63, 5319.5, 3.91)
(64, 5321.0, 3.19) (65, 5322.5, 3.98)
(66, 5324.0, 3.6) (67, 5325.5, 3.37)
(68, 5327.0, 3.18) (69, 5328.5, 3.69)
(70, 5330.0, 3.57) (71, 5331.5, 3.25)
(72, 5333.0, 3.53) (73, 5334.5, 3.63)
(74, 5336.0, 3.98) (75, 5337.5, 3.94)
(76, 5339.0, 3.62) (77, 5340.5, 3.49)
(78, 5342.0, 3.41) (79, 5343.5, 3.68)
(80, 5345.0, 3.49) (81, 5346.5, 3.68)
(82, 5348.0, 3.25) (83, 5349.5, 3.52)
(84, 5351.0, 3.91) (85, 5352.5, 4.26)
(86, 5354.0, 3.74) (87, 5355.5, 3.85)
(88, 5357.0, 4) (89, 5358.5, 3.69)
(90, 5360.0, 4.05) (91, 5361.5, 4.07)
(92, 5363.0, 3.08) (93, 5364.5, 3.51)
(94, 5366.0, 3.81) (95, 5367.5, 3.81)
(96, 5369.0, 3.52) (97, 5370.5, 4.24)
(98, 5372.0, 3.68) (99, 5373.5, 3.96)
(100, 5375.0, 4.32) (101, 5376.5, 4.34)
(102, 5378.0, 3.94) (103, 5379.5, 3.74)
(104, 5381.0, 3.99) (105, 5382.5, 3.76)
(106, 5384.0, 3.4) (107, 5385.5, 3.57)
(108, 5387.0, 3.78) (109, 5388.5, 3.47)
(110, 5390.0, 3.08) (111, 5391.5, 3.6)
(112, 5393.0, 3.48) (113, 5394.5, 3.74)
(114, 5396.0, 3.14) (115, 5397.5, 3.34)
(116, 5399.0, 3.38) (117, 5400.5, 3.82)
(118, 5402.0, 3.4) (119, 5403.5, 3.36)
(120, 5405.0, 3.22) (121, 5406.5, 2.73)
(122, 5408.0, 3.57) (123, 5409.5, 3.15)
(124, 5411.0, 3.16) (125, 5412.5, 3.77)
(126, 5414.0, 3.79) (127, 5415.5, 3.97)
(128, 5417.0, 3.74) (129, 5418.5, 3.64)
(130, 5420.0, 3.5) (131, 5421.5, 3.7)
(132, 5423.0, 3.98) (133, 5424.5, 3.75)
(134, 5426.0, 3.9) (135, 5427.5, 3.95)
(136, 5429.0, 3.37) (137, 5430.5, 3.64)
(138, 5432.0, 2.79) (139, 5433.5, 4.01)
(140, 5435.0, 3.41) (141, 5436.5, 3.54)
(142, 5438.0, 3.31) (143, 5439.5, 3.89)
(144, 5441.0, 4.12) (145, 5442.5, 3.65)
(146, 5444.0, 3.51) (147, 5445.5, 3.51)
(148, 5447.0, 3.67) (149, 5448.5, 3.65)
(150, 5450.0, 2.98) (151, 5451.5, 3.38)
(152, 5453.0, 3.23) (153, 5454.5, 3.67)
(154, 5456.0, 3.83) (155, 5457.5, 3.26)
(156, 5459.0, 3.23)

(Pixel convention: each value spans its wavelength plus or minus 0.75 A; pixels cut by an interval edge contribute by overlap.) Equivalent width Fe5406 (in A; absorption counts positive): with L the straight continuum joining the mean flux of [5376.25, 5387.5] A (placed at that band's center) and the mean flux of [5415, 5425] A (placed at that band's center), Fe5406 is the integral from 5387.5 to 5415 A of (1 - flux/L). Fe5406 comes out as 2.64 A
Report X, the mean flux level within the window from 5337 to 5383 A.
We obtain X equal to 3.78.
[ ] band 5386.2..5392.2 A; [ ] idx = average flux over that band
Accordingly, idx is 3.48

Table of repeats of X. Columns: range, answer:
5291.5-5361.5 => 3.69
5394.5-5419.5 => 3.46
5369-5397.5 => 3.72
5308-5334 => 3.62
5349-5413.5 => 3.65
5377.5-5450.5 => 3.56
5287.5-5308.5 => 3.73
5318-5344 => 3.6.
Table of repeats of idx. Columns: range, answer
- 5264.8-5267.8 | 3.41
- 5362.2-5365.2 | 3.3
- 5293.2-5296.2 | 3.83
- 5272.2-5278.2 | 3.4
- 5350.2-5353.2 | 4.07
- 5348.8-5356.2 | 3.86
